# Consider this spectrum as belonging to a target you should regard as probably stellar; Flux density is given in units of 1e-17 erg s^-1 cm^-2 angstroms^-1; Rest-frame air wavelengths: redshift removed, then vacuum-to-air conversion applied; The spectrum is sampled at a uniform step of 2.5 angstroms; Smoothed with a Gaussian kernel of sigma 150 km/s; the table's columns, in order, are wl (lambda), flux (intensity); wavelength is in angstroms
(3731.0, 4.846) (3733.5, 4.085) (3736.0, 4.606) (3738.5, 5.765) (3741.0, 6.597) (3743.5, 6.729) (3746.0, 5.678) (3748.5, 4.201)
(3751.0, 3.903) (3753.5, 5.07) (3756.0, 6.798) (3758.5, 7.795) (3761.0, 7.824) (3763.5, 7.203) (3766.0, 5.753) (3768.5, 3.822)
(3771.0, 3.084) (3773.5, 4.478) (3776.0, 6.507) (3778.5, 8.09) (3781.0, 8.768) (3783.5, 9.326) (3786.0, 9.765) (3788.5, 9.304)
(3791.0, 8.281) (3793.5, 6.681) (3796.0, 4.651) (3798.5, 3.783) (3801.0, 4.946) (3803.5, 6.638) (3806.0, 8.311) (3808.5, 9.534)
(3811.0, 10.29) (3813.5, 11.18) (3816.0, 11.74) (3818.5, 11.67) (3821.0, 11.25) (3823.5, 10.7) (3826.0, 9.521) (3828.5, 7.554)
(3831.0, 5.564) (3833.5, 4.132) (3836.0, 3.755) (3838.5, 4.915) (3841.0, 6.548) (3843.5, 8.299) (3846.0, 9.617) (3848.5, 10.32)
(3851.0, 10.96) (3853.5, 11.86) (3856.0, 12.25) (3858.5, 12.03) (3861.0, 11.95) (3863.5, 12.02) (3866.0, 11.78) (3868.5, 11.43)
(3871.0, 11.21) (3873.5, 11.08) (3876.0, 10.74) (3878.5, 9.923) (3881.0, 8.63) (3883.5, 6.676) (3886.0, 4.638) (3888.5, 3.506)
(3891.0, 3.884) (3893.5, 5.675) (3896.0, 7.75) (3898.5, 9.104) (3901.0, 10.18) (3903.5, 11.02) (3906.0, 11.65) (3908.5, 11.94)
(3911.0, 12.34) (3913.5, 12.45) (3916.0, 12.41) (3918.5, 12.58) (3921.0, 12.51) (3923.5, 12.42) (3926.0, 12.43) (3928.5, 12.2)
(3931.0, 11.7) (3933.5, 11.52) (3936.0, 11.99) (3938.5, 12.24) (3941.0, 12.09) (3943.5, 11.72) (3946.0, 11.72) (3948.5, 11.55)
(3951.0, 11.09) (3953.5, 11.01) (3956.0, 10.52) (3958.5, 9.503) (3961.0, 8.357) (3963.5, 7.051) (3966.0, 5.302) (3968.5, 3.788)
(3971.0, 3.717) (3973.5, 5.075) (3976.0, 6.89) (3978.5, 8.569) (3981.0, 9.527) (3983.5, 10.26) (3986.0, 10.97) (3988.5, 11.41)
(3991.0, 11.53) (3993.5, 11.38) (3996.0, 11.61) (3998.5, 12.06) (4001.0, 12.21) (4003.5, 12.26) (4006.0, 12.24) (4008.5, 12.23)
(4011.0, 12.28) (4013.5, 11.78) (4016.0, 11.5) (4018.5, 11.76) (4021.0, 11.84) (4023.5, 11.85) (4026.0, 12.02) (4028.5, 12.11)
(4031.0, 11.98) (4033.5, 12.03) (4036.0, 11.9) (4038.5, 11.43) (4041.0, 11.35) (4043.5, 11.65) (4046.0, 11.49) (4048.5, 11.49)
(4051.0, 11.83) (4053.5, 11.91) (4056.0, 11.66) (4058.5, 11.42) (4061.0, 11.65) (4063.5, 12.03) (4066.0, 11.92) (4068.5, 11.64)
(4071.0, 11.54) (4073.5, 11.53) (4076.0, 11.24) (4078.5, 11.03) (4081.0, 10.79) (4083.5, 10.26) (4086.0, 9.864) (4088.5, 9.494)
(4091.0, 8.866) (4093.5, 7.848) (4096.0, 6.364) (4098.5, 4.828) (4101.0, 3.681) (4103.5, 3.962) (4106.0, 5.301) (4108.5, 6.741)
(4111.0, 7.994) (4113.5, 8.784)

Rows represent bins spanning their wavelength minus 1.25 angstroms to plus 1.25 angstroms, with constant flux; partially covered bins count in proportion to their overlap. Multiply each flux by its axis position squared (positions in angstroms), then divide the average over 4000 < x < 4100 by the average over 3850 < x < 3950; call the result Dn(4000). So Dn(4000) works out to 1.1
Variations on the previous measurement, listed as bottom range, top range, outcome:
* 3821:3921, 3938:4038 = 1.19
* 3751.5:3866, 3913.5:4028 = 1.43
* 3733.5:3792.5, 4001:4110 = 1.89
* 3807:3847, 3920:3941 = 1.50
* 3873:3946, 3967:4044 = 1.09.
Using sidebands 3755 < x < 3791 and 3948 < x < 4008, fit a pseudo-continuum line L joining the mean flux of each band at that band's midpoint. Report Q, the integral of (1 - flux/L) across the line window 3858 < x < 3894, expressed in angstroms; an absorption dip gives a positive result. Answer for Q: -3.3 angstroms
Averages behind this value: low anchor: 7.08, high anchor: 9.5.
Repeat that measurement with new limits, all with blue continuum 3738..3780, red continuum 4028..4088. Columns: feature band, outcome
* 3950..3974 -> 5.1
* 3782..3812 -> -4.8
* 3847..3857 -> -4.8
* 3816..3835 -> -4.6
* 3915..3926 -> -4.4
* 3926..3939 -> -4.1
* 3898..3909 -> -2.9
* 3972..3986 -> 2.5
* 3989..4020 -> -4.3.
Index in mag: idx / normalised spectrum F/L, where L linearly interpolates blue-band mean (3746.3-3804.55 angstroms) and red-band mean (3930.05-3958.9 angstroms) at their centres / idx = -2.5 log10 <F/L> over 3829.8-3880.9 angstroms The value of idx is -0.078 mag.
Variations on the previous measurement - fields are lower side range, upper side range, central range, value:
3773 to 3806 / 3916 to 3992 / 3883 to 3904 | 0.31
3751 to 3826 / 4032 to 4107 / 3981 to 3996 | -0.17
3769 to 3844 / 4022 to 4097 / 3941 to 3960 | -0.16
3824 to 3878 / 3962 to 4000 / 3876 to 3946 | -0.13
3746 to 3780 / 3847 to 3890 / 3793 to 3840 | 0.02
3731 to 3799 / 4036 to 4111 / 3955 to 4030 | -0.13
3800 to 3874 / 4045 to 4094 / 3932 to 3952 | -0.16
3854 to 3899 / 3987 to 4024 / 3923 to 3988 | 0.11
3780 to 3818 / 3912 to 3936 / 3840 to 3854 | 0.03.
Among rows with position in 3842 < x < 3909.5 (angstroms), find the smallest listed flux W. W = 3.506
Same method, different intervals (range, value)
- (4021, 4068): 11.35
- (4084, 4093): 8.866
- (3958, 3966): 5.302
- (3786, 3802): 3.783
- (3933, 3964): 7.051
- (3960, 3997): 3.717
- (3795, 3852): 3.755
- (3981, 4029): 9.527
